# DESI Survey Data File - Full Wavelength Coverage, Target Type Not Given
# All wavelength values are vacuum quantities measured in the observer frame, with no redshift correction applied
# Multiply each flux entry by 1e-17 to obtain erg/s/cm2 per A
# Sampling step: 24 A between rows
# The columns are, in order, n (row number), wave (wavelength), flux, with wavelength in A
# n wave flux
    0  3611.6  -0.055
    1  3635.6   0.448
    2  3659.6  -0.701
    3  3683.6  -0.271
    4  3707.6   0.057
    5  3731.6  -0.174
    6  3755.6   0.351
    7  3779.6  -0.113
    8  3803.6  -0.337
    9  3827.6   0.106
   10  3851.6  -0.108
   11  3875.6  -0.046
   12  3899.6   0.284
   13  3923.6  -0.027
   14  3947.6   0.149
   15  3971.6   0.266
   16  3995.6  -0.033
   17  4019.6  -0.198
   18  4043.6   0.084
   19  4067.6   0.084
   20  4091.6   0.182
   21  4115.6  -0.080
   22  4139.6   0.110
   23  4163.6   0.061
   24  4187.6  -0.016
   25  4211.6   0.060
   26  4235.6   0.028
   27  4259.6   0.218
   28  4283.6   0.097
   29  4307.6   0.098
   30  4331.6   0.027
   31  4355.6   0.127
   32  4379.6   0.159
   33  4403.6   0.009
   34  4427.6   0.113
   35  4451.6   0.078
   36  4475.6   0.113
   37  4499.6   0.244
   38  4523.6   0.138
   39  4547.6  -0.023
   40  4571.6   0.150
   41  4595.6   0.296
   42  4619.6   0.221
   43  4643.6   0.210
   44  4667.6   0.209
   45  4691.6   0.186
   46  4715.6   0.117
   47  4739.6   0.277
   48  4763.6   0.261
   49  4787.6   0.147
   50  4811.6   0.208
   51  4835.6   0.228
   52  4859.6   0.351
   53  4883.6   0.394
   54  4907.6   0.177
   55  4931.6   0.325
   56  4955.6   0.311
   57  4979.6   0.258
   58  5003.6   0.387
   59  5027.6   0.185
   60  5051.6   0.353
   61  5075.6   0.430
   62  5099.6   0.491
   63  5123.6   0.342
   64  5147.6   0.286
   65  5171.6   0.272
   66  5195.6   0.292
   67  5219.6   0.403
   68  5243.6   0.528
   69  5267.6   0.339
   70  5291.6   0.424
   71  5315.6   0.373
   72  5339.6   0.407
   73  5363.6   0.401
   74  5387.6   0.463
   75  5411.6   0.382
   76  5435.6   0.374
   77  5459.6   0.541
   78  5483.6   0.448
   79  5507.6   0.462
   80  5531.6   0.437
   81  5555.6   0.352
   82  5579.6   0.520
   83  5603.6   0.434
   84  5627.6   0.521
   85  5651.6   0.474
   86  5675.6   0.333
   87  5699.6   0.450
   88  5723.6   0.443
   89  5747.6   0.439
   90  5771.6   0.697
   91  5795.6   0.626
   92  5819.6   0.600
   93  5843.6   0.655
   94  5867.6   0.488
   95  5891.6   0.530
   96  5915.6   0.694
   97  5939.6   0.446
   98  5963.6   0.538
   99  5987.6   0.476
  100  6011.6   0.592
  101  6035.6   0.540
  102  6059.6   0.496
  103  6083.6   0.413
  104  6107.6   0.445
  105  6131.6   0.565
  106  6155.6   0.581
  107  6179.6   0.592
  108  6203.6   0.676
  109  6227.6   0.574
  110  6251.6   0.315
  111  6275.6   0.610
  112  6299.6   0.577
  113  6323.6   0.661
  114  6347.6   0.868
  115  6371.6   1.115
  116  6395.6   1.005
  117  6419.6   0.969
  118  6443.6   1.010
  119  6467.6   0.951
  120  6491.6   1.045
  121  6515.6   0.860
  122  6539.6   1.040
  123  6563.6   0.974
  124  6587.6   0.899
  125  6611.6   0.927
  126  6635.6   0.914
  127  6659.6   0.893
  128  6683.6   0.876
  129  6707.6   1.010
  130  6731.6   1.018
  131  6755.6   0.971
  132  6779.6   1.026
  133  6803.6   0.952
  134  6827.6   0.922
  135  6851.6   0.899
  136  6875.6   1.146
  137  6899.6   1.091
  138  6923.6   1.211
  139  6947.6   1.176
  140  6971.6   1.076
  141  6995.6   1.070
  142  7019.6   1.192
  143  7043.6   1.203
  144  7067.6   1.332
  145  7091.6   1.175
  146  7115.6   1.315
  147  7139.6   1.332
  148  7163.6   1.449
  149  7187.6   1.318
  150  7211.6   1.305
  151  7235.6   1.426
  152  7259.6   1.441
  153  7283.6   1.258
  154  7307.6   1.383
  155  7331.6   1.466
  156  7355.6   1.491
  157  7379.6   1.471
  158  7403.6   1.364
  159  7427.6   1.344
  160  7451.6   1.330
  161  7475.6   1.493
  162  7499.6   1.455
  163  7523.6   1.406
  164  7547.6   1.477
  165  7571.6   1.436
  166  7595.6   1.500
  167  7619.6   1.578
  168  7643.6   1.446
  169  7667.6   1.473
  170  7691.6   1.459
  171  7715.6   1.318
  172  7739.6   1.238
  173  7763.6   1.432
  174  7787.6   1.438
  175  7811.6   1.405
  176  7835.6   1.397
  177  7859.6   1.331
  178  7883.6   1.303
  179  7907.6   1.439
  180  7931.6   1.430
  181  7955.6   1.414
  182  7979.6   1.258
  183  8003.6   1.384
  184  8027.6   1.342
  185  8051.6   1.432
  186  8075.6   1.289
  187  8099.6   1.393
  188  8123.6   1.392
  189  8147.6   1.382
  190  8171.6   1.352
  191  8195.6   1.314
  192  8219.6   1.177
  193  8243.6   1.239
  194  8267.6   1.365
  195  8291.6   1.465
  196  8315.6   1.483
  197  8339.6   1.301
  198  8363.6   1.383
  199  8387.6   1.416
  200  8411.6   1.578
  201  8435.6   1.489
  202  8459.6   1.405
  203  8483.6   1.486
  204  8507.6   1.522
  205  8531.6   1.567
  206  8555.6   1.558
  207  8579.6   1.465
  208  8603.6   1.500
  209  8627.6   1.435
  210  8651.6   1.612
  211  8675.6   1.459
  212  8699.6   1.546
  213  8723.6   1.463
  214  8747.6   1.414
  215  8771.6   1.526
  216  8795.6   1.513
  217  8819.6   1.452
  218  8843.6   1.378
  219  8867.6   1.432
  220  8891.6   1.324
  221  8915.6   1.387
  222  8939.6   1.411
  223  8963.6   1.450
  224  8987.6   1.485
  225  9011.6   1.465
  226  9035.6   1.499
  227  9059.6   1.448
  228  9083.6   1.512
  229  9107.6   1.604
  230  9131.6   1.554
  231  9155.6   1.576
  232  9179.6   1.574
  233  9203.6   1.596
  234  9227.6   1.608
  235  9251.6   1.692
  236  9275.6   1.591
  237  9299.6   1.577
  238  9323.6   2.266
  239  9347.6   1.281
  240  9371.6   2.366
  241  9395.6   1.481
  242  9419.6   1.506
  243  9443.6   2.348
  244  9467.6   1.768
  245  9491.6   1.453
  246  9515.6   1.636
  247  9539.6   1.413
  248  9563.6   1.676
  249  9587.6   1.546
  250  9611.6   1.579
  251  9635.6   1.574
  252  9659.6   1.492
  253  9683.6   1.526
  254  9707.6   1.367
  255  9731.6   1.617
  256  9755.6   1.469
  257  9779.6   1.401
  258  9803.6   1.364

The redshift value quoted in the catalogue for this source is 0.59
